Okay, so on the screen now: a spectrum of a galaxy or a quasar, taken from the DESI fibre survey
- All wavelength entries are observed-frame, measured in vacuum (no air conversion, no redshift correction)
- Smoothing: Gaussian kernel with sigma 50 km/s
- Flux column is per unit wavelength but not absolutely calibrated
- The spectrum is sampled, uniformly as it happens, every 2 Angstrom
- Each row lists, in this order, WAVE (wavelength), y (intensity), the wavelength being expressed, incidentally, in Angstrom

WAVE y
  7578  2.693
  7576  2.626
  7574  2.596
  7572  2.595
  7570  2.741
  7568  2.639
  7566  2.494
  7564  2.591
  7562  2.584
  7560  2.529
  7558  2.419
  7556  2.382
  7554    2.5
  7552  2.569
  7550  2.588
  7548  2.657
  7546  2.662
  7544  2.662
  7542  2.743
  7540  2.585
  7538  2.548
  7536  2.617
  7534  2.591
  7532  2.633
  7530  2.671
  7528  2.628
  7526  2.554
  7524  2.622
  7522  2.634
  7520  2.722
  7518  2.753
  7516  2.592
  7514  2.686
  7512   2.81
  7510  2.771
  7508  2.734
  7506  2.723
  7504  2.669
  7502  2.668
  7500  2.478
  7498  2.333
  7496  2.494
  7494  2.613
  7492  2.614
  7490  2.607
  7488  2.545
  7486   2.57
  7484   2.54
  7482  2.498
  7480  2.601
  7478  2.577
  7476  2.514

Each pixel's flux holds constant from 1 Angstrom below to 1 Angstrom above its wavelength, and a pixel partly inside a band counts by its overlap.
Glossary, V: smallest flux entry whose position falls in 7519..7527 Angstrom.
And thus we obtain 2.554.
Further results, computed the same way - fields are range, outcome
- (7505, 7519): 2.592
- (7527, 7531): 2.628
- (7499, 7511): 2.478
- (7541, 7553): 2.569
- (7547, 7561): 2.382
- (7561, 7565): 2.584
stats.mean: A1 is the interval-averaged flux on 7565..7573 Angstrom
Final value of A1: 2.62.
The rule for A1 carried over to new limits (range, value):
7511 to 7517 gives 2.7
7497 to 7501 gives 2.41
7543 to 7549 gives 2.66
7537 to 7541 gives 2.57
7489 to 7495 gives 2.61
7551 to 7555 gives 2.53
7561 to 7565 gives 2.59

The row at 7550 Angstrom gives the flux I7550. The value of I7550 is 2.588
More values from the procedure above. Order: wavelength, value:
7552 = 2.569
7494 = 2.613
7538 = 2.548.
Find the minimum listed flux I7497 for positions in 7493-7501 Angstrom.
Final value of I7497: 2.333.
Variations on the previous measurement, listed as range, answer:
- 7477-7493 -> 2.498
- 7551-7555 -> 2.5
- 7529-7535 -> 2.591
